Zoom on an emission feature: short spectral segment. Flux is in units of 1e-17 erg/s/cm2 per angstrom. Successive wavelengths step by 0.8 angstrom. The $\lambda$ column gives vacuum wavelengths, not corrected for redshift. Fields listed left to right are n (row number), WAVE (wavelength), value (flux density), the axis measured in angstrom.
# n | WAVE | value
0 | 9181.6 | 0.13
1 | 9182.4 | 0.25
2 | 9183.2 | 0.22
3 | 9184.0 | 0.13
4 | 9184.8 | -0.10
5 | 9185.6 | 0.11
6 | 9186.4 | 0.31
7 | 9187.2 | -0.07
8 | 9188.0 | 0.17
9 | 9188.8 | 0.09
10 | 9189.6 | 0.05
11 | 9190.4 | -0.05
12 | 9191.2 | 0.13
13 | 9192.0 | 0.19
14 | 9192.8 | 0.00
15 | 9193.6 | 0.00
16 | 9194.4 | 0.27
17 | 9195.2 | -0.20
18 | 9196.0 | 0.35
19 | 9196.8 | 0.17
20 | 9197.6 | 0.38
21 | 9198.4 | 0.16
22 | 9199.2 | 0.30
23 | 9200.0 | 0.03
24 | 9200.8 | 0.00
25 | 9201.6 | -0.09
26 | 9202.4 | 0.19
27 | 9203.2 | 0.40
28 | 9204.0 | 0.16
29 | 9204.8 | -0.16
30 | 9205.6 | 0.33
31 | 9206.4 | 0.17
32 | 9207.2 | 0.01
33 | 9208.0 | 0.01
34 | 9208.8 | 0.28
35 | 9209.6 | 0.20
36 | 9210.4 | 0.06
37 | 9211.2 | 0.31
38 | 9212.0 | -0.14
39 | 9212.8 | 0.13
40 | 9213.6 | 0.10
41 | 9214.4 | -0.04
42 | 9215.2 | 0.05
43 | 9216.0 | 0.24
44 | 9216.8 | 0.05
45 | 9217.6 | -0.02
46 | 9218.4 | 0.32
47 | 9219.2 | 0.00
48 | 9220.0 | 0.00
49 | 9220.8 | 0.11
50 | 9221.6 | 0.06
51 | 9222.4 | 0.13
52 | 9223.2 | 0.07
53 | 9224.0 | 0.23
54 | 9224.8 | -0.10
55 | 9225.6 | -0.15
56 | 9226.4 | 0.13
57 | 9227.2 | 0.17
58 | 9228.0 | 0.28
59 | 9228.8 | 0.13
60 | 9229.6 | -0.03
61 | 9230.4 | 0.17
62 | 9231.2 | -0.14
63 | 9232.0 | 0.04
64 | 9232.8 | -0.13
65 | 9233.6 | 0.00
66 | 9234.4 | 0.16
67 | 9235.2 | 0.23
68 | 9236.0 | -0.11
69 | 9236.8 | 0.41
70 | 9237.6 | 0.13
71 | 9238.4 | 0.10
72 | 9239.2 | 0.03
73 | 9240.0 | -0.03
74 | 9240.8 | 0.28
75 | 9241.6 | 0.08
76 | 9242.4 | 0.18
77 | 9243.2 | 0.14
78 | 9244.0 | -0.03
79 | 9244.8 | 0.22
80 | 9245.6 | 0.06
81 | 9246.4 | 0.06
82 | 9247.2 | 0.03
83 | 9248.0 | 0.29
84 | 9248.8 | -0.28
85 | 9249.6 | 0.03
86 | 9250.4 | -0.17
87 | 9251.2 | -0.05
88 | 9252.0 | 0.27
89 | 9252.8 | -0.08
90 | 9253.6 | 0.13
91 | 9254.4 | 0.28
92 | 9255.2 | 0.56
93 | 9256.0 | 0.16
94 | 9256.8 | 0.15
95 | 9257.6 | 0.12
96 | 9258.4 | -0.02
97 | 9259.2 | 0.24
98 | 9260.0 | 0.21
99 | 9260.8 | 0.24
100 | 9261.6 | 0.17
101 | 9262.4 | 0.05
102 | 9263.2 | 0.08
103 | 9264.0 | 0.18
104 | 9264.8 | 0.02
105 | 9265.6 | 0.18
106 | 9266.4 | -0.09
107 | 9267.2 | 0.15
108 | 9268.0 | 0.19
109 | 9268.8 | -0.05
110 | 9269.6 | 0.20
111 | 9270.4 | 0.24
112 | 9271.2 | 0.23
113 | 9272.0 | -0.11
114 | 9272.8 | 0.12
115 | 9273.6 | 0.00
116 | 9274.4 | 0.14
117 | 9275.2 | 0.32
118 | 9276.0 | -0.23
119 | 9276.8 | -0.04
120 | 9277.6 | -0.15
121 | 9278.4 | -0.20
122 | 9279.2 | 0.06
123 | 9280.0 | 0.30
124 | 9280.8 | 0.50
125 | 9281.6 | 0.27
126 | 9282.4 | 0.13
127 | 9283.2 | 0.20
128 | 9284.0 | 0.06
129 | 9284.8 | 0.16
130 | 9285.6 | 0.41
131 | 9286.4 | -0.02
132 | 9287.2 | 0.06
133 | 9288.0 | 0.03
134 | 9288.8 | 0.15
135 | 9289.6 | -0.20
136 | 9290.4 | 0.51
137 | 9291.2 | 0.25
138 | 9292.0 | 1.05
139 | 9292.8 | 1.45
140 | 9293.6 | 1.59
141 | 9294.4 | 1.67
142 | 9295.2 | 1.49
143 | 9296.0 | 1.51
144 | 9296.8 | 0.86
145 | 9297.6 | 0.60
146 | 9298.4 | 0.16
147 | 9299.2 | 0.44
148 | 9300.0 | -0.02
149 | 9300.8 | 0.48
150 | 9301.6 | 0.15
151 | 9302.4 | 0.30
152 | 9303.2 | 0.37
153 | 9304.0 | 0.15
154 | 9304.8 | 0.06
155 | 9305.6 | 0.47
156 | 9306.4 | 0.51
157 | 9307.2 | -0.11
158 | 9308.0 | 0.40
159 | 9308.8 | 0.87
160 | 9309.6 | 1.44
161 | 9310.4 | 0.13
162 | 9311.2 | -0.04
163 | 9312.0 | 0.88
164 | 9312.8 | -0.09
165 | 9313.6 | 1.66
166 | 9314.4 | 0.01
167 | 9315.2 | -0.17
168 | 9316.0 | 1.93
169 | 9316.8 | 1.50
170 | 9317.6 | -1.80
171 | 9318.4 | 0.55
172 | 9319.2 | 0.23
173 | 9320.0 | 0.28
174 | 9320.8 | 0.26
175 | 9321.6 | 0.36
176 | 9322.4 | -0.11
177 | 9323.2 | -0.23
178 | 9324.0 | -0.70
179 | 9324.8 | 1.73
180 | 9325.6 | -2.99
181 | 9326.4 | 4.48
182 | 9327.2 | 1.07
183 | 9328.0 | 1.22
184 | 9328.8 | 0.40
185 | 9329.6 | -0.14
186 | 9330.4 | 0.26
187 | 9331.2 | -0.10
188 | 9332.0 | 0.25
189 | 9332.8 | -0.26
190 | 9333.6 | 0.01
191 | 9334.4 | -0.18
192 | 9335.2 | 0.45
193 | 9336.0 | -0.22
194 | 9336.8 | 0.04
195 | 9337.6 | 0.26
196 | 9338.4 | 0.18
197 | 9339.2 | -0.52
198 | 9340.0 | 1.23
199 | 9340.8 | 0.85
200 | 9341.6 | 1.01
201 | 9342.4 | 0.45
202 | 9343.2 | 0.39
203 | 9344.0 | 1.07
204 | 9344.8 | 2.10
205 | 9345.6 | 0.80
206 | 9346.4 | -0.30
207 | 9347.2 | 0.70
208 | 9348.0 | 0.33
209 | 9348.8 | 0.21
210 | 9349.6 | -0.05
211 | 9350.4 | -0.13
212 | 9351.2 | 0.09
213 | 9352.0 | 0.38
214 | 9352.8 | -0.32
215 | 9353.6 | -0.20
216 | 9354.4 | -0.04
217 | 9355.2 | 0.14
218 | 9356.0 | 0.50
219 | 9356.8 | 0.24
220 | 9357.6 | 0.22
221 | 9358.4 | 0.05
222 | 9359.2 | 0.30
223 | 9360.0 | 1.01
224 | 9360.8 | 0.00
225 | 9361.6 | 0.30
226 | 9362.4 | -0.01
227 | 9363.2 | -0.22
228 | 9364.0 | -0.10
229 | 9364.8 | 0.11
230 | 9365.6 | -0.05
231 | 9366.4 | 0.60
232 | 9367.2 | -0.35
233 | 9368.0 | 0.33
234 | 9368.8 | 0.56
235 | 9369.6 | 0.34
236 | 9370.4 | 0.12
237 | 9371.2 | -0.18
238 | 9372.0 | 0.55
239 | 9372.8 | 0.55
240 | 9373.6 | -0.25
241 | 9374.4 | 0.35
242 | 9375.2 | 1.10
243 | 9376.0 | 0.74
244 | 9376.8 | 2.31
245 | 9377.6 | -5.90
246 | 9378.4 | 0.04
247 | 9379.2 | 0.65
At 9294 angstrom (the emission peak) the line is Hgamma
